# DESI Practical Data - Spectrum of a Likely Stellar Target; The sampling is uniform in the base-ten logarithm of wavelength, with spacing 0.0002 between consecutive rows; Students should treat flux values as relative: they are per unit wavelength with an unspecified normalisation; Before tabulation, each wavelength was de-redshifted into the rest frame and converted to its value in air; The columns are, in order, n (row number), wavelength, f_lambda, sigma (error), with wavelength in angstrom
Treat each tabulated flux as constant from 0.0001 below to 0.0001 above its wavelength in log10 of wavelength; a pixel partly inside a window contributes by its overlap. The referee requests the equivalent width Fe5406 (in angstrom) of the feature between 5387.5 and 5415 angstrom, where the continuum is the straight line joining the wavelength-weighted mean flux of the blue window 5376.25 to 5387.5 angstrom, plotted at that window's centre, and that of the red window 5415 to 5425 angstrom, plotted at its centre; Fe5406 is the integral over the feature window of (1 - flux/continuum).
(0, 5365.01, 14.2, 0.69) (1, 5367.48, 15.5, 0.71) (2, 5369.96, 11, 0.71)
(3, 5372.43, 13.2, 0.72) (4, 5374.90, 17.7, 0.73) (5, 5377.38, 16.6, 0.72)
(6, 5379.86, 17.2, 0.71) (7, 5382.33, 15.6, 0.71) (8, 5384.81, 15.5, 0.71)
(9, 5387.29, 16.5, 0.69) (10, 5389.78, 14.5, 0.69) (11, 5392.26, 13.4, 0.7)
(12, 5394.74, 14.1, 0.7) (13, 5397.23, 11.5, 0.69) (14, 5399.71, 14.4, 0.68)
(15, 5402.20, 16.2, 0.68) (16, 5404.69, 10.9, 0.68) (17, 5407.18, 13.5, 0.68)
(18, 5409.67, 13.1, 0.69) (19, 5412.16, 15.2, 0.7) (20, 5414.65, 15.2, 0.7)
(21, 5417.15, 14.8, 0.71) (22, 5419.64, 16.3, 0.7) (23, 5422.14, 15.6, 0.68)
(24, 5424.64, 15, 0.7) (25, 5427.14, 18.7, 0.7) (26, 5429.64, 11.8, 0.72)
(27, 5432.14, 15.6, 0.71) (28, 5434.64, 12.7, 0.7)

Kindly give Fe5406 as 3.4 angstrom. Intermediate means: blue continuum 16.3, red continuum 15.4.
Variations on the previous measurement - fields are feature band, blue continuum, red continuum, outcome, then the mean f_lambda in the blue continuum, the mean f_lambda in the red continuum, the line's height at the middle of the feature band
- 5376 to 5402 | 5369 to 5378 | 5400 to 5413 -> -1.4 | 14.6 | 13.8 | 14.2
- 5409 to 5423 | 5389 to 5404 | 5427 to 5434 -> -0.8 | 13.9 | 14.6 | 14.3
